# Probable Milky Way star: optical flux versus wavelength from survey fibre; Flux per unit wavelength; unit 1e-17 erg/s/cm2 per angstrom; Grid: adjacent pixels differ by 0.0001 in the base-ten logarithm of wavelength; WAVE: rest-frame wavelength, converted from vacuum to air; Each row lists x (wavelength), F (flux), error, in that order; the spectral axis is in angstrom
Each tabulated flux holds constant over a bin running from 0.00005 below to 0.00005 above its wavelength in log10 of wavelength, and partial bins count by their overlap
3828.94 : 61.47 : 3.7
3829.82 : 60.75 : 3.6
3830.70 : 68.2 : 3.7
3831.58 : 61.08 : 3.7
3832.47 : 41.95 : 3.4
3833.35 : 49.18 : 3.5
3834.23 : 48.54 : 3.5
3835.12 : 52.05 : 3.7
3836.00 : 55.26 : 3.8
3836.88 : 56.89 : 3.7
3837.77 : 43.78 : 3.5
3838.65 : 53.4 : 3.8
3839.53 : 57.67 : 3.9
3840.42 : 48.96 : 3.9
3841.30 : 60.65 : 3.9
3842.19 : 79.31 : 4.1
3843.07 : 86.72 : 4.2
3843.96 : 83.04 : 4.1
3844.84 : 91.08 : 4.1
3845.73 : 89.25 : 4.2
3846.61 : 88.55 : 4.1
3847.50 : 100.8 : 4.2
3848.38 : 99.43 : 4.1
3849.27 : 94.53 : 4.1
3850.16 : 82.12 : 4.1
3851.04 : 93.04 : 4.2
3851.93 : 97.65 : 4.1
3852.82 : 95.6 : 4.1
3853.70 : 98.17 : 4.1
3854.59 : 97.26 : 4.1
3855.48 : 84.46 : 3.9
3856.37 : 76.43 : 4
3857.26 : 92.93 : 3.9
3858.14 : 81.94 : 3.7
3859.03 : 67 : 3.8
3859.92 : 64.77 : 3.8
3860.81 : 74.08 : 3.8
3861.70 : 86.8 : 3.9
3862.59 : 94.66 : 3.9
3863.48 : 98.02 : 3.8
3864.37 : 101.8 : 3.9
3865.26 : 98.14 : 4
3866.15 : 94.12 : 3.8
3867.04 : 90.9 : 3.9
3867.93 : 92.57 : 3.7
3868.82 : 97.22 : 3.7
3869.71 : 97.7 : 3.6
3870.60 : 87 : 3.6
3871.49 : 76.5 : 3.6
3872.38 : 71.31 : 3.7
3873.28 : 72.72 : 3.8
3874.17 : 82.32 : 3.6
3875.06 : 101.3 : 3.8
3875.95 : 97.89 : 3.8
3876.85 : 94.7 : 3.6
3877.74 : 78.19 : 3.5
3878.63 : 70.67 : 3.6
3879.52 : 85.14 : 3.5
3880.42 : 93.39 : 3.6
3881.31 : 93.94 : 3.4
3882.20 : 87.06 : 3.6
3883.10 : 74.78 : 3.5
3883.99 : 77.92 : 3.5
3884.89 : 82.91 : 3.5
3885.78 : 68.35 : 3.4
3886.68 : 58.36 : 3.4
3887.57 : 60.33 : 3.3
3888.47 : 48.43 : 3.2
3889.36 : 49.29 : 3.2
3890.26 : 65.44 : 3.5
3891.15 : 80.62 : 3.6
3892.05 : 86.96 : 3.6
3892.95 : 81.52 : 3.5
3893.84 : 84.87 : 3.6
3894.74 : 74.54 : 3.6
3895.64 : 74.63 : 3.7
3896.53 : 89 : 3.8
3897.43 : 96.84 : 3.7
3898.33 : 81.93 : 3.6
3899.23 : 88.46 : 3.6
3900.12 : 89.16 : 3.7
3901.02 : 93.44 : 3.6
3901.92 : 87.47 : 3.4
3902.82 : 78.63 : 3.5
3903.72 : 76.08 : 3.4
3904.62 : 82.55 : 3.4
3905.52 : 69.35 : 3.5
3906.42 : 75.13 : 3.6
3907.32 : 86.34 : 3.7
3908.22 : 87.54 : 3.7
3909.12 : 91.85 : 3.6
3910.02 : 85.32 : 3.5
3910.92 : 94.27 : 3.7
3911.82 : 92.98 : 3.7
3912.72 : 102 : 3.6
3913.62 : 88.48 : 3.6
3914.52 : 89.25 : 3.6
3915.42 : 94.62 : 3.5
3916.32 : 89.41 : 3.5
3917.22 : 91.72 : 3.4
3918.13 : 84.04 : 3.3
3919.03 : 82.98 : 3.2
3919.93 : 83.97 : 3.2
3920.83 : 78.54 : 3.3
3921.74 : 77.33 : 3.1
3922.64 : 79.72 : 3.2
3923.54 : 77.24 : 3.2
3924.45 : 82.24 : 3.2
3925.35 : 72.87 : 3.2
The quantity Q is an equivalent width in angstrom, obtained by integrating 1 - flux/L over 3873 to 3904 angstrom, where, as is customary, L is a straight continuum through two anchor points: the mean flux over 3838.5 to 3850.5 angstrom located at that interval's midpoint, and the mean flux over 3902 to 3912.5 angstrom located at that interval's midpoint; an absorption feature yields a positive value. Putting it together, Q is 1.0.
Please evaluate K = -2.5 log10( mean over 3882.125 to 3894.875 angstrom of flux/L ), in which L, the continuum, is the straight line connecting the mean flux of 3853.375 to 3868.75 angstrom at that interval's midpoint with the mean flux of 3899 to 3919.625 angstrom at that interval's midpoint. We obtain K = 0.22 mag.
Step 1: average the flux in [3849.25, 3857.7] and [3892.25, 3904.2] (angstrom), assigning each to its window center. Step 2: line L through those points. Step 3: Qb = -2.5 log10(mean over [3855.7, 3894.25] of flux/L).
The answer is 0.08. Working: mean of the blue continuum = 91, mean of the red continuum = 84.4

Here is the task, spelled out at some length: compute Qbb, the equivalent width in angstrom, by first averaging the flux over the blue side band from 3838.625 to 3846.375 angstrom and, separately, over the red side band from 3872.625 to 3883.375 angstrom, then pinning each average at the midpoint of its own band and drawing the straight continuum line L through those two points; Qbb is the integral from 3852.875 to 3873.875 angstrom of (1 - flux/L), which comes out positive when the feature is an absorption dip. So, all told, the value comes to -1.6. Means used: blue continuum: 73.7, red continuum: 85.9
